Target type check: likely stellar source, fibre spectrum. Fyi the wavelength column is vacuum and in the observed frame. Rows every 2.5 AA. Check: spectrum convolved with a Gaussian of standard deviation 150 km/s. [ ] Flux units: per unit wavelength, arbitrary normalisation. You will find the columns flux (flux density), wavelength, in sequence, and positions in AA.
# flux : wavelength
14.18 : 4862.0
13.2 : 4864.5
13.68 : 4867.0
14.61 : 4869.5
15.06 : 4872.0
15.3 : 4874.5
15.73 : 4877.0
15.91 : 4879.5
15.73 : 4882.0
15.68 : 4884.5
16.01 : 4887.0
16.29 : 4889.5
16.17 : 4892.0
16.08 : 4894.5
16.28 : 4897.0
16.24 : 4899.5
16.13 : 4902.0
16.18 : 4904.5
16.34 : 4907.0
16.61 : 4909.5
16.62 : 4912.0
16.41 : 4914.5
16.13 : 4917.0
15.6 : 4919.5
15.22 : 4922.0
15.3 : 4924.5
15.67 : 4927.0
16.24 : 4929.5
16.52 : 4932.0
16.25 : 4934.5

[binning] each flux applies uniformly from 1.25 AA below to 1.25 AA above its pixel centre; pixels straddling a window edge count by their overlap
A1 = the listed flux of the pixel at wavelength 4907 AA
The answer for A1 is 16.34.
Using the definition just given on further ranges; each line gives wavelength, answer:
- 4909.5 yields 16.61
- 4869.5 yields 14.61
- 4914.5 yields 16.41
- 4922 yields 15.22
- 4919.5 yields 15.6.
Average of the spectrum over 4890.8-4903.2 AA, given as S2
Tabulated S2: 16.2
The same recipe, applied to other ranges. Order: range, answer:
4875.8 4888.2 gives 15.8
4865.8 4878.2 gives 14.9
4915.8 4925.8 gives 15.6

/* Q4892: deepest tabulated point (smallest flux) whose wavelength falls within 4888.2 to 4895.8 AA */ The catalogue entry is 16.08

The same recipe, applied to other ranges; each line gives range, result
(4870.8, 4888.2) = 15.06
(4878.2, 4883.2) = 15.73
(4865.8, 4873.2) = 13.68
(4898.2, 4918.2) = 16.13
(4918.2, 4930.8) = 15.22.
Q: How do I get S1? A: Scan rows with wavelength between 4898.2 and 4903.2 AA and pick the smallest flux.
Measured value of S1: 16.13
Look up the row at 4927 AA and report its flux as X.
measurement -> 15.67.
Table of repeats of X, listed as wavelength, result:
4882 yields 15.73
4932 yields 16.52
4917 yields 16.13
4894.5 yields 16.08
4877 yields 15.73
